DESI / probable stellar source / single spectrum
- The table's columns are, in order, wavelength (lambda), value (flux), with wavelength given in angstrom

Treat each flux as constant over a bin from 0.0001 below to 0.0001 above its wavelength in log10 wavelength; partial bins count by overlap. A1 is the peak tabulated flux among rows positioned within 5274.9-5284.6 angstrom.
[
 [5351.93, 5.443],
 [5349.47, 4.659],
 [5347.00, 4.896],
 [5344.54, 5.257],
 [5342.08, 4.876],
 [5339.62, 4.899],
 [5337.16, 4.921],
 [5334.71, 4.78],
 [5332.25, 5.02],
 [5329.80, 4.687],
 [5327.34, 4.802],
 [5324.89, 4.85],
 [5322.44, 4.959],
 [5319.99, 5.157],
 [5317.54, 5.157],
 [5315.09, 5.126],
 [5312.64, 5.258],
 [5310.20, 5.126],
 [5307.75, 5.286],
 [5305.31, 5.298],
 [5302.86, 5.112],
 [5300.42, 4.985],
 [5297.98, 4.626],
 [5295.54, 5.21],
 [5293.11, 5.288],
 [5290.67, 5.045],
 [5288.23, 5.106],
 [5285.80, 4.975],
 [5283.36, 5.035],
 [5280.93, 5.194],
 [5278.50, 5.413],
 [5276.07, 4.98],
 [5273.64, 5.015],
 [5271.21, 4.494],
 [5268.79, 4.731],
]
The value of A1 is 5.413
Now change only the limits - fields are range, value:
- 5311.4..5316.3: 5.258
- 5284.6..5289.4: 5.106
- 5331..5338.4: 5.02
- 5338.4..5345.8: 5.257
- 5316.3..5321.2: 5.157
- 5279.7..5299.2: 5.288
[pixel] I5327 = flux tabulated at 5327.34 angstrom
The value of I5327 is 4.802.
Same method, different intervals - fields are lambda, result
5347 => 4.896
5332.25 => 5.02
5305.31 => 5.298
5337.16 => 4.921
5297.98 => 4.626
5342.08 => 4.876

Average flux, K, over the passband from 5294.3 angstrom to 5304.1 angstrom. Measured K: 4.99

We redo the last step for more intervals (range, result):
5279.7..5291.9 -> 5.07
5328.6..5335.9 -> 4.83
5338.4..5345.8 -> 5.01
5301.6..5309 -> 5.23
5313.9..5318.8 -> 5.14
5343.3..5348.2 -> 5.08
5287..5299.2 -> 5.06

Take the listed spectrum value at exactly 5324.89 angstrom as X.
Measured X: 4.85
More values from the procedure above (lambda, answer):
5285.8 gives 4.975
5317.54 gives 5.157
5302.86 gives 5.112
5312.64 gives 5.258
